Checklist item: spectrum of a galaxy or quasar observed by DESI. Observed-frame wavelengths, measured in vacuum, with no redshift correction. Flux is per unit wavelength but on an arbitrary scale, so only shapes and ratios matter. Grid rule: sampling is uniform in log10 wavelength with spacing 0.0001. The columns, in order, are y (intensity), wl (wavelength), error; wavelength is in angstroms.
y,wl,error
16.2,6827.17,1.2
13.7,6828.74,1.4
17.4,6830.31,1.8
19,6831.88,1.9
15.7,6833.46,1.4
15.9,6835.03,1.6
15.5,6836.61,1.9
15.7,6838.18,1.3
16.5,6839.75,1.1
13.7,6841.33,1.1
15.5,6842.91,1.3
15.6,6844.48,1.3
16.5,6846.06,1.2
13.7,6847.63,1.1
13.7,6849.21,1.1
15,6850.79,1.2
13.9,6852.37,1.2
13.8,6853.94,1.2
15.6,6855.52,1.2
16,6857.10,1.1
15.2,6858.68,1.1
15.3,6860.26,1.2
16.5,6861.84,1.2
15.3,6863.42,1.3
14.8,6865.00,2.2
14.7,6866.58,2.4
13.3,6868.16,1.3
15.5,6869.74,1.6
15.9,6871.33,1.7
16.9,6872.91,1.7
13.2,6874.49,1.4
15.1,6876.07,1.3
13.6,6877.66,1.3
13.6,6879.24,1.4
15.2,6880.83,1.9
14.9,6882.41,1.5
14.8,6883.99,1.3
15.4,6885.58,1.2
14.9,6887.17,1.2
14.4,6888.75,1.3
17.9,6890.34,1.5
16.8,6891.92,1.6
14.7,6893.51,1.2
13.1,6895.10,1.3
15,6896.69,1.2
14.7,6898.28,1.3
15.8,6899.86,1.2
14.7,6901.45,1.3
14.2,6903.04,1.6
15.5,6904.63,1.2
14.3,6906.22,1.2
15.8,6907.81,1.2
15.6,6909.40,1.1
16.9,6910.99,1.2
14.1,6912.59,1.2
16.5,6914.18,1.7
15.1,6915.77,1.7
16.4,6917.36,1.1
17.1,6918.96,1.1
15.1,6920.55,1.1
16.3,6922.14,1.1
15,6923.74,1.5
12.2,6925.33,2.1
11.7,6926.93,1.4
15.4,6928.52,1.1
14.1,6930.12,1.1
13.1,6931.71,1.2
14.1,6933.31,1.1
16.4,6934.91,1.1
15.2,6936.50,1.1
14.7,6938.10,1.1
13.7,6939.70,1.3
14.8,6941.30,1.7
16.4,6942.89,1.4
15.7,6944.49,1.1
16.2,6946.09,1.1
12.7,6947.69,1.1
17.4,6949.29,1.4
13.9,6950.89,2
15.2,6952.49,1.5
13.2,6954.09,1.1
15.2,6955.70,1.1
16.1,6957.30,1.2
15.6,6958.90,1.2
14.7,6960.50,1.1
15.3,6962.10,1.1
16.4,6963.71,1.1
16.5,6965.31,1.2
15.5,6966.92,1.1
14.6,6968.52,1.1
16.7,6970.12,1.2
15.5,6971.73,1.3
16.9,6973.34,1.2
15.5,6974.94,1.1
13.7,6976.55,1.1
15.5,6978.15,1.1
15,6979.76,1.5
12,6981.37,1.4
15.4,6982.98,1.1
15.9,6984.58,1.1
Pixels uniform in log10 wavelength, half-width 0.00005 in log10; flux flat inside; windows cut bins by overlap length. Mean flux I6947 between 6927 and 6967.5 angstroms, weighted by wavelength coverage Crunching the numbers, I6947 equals 15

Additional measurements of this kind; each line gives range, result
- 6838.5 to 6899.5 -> 15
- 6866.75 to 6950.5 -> 15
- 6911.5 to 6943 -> 14.9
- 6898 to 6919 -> 15.4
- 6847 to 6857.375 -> 14.5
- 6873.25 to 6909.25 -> 14.9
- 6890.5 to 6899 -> 15.1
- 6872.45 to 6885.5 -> 14.6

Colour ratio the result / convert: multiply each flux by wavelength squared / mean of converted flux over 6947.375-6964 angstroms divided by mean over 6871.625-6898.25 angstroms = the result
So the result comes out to 1.03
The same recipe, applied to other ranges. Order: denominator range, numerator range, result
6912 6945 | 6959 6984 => 1.04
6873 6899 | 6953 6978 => 1.06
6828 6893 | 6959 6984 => 1.04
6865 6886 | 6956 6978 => 1.09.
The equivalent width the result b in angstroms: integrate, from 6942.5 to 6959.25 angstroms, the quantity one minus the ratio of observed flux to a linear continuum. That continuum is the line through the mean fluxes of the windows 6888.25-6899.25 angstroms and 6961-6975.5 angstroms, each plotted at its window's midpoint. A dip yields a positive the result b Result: 0.6 angstroms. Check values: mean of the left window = 15.3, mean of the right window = 15.9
